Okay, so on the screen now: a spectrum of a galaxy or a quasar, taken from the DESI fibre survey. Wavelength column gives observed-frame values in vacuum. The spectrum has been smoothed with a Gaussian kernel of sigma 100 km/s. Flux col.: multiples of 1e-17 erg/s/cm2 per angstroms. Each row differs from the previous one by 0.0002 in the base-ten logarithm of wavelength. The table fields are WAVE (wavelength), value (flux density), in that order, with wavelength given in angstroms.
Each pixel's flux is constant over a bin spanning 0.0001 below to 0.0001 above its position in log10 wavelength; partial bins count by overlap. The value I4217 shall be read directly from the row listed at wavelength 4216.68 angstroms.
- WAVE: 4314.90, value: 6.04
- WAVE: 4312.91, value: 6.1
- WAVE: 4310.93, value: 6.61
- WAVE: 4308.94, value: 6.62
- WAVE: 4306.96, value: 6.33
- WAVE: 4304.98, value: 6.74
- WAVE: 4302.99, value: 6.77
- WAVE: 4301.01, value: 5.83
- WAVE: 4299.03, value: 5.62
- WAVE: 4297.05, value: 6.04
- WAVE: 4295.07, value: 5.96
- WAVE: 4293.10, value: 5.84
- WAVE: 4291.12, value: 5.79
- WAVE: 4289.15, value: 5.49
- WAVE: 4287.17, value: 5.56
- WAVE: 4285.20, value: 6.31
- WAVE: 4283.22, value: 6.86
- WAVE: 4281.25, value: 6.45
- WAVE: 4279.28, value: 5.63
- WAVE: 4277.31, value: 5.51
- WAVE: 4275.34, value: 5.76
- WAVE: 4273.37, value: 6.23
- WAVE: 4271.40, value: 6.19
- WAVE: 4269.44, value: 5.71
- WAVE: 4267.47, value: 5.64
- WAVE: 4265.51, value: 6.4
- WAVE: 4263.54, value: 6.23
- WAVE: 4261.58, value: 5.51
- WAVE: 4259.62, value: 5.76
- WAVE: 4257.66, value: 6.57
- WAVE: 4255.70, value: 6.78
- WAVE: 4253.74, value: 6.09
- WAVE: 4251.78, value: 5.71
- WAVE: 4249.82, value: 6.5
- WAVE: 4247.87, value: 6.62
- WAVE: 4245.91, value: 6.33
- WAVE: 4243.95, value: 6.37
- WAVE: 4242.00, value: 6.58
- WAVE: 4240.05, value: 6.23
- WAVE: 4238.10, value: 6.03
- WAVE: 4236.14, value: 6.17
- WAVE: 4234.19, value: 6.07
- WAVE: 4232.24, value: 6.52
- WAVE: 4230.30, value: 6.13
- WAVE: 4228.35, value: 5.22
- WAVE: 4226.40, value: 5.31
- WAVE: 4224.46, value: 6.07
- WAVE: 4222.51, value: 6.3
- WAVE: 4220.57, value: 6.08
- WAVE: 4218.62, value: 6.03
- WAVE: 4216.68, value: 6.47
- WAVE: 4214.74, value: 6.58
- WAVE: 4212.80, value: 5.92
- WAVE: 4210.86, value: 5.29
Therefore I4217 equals 6.47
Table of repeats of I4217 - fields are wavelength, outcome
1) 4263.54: 6.23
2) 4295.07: 5.96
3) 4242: 6.58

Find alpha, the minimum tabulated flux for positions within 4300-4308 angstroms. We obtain 5.83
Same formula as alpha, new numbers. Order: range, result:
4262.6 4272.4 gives 5.64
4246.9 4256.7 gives 5.71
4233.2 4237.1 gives 6.07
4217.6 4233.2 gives 5.22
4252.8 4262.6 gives 5.51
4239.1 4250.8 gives 6.23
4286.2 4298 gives 5.49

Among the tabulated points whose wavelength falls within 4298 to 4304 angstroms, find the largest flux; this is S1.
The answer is 6.77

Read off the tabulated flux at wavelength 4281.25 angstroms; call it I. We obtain 6.45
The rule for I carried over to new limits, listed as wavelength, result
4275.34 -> 5.76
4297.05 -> 6.04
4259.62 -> 5.76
